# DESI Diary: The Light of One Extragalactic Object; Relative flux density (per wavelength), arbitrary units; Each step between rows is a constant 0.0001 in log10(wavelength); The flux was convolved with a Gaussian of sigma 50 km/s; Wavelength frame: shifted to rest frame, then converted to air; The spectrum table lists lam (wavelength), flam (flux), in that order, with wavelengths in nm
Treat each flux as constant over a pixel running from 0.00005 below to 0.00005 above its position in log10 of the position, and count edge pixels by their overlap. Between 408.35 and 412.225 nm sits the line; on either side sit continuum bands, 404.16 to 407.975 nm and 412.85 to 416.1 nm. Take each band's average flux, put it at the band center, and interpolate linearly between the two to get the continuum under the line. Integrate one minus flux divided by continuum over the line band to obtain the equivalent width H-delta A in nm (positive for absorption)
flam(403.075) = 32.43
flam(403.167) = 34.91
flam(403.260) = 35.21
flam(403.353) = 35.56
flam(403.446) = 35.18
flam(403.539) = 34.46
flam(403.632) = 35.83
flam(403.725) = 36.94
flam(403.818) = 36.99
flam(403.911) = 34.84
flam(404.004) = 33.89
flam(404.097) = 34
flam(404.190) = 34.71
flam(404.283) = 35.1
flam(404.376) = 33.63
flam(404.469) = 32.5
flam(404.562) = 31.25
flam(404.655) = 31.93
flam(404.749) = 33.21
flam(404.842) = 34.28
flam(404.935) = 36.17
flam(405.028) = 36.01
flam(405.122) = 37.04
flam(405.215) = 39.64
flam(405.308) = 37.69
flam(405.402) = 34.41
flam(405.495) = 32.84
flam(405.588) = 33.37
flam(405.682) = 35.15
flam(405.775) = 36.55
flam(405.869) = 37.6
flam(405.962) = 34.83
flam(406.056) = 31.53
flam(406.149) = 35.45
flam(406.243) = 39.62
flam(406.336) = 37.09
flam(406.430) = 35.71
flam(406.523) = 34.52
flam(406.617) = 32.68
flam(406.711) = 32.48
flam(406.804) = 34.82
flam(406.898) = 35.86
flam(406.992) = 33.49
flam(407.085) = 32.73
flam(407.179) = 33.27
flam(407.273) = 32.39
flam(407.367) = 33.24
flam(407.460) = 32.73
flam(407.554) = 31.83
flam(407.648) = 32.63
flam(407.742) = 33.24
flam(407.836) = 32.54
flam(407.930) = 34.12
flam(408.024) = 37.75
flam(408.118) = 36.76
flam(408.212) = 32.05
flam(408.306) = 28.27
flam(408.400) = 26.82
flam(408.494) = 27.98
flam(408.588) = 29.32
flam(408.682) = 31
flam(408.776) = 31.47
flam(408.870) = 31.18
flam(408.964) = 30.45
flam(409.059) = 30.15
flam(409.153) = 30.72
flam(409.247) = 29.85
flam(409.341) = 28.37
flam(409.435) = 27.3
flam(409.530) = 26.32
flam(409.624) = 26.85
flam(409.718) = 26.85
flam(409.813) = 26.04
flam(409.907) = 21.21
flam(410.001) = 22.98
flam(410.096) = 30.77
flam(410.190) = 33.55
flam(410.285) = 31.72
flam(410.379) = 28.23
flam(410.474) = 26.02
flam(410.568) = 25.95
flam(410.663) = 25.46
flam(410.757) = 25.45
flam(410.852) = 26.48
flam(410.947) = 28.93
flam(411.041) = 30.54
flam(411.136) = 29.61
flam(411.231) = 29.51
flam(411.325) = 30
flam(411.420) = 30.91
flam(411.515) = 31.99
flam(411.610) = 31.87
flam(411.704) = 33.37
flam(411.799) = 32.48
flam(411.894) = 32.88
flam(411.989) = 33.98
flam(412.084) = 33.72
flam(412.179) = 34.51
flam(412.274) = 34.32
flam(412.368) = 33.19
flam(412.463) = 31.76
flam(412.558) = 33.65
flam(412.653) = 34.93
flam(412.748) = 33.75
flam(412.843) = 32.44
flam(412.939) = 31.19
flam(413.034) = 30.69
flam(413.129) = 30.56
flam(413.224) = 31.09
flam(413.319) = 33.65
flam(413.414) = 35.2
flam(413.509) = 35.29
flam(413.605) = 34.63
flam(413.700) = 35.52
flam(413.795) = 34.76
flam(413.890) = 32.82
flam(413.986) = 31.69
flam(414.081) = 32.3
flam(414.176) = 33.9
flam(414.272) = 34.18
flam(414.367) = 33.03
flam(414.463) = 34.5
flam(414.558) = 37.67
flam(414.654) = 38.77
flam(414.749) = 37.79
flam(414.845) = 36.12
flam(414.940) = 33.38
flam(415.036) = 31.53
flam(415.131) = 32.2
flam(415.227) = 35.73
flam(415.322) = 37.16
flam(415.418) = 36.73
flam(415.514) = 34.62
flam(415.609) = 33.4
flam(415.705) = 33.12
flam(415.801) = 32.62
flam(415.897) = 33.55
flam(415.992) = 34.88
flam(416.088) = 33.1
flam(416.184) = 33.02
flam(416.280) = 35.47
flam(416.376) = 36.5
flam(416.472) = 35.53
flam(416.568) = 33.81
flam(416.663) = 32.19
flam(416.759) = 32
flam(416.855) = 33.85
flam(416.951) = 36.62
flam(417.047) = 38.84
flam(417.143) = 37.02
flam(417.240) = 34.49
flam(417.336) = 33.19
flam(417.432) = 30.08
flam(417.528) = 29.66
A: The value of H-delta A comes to 0.55 nm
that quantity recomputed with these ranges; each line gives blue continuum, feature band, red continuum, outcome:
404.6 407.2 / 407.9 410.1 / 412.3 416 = 0.34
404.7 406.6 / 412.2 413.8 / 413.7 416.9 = 0.06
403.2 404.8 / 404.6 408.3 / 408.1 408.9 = -0.27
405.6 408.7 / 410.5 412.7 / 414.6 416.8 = 0.19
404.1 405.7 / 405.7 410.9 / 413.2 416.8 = 0.50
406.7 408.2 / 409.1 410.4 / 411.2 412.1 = 0.19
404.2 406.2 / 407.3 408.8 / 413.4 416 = 0.12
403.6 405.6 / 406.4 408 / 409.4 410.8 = -0.12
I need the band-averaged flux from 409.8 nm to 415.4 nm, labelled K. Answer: 32.1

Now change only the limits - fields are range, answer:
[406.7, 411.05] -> 30.1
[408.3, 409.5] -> 29.4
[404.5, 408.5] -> 34.1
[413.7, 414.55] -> 33.7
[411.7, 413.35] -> 32.9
